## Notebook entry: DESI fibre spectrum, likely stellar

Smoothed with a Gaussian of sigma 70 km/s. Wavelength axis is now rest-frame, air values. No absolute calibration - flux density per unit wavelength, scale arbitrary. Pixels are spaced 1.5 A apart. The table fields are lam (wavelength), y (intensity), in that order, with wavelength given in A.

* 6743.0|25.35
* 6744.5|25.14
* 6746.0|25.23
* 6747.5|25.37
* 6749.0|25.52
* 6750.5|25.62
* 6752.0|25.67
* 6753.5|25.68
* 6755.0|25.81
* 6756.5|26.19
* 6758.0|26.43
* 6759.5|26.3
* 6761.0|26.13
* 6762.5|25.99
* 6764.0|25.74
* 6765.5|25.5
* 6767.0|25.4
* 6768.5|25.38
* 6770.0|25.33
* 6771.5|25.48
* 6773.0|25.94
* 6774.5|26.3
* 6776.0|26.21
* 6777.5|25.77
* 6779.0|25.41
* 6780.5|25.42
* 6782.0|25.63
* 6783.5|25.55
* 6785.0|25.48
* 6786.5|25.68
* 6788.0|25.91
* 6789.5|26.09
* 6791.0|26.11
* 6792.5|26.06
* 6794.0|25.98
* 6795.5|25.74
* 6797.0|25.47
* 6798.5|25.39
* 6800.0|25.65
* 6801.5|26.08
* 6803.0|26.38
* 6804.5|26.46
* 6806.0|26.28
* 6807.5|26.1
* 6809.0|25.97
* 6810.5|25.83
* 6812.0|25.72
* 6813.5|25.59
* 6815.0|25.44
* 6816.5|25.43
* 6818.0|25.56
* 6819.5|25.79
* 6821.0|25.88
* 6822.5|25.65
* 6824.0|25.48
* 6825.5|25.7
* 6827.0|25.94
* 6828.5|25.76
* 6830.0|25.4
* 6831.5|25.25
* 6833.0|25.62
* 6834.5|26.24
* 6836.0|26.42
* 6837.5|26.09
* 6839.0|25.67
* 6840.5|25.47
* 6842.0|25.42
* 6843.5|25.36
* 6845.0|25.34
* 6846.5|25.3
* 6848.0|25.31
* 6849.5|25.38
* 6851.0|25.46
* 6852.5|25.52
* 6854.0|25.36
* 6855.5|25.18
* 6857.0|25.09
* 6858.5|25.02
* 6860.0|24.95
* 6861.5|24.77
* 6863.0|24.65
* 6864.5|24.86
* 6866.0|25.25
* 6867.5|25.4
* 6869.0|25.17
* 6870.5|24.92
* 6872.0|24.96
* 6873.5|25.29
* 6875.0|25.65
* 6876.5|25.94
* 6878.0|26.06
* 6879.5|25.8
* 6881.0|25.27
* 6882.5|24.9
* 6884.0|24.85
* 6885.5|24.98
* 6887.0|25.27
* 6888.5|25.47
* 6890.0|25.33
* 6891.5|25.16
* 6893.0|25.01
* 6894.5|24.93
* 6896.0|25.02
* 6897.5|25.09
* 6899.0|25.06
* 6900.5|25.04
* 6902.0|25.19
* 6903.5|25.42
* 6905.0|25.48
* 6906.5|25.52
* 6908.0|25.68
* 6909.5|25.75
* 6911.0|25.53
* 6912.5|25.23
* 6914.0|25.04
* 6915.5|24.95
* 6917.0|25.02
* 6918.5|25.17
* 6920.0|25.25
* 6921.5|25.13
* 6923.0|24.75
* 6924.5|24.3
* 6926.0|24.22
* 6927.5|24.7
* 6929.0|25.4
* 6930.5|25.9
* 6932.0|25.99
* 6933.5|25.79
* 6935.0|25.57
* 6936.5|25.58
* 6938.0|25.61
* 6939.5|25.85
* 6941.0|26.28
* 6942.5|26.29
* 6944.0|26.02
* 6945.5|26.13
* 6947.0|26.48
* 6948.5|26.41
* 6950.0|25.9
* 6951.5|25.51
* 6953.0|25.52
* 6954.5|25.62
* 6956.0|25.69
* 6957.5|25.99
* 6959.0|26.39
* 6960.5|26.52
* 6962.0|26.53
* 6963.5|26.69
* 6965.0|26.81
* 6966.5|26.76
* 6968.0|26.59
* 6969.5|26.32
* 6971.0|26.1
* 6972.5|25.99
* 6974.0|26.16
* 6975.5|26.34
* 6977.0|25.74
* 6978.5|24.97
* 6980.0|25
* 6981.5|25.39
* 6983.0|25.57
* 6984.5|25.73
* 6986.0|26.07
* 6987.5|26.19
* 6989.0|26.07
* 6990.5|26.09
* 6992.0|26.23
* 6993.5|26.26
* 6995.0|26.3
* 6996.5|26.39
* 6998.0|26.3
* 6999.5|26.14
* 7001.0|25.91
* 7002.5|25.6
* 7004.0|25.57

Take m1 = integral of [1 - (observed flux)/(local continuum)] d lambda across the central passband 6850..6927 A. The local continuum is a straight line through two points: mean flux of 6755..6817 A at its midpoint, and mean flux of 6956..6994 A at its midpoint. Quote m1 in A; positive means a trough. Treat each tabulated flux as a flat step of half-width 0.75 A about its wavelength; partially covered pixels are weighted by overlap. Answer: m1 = 2.3 A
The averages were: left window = 25.8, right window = 26.1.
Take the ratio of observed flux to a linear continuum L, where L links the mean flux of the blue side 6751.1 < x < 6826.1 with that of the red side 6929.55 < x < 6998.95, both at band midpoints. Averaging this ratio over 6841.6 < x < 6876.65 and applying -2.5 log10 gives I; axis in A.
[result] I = 0.03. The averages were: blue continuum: 25.8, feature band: 25.2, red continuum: 26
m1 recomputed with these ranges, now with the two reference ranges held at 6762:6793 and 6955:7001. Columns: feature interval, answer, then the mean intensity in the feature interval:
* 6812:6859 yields 0.5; 25.6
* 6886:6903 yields 0.5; 25.1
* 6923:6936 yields 0.4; 25.2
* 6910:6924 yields 0.5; 25.1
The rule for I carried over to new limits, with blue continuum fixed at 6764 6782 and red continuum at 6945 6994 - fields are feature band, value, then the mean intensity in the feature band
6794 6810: -0.010 mag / 26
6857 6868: 0.036 mag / 25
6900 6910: 0.020 mag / 25.4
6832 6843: -0.002 mag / 25.8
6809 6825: 0.004 mag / 25.7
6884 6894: 0.031 mag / 25.2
